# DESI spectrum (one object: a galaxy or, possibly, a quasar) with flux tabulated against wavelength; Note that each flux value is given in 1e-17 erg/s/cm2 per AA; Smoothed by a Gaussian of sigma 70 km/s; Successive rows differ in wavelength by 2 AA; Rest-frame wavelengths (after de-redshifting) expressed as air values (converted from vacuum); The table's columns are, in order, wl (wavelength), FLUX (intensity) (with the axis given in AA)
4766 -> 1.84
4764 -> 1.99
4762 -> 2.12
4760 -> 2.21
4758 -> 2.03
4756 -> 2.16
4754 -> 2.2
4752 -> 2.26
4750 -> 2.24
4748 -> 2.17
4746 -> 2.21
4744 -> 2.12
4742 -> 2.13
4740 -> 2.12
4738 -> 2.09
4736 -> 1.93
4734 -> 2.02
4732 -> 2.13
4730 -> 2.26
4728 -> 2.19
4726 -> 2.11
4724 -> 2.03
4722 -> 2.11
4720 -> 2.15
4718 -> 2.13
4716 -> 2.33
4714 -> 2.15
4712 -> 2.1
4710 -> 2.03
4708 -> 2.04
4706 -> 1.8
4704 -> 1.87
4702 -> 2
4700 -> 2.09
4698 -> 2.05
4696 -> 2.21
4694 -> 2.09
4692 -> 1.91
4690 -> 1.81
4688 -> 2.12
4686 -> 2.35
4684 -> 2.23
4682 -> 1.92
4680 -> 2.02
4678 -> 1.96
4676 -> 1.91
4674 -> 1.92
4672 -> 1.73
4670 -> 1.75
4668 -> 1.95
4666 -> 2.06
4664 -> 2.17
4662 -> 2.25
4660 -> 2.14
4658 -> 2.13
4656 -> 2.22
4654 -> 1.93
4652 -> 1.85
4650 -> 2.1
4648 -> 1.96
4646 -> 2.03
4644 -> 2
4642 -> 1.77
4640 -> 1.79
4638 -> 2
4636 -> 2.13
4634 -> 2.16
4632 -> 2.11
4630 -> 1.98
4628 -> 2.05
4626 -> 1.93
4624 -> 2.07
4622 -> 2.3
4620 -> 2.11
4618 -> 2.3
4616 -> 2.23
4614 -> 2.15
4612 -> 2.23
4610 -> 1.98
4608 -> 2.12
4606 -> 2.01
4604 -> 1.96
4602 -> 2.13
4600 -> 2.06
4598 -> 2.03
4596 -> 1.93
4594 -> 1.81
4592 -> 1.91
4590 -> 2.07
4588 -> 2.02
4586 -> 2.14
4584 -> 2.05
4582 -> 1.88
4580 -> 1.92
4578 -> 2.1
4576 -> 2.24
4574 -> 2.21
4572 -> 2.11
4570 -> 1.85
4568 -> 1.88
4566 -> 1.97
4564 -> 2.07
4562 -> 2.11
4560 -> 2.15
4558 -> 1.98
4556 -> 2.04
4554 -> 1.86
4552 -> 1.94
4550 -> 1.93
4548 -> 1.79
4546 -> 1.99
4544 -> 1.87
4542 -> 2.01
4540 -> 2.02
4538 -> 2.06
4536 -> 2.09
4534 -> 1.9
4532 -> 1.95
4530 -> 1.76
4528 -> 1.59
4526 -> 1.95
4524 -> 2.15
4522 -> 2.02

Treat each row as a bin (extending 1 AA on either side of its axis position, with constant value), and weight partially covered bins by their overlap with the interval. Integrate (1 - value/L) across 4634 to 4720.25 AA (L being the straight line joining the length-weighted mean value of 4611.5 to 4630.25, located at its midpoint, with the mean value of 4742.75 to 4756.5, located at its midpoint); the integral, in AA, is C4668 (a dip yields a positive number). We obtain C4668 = 5.4 AA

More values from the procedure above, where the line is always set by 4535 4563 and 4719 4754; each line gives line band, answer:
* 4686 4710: 1.0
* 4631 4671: 0.8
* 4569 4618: -0.7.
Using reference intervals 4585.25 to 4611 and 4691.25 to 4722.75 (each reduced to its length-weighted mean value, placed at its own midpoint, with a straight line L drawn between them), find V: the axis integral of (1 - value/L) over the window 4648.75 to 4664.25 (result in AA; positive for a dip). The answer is -0.4 AA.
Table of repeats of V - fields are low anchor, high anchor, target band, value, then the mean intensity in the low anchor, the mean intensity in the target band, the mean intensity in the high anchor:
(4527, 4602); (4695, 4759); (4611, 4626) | -1.2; 1.98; 2.18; 2.11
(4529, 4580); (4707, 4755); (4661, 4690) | 1.0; 1.99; 2.02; 2.14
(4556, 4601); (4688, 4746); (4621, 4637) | -0.4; 2.02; 2.09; 2.07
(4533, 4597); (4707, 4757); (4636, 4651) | 0.7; 2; 1.96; 2.14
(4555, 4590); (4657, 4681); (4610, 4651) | -1.0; 2.04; 2.07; 2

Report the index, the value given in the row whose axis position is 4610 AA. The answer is 1.98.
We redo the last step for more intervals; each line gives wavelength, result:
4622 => 2.3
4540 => 2.02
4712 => 2.1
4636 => 2.13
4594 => 1.81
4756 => 2.16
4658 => 2.13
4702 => 2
